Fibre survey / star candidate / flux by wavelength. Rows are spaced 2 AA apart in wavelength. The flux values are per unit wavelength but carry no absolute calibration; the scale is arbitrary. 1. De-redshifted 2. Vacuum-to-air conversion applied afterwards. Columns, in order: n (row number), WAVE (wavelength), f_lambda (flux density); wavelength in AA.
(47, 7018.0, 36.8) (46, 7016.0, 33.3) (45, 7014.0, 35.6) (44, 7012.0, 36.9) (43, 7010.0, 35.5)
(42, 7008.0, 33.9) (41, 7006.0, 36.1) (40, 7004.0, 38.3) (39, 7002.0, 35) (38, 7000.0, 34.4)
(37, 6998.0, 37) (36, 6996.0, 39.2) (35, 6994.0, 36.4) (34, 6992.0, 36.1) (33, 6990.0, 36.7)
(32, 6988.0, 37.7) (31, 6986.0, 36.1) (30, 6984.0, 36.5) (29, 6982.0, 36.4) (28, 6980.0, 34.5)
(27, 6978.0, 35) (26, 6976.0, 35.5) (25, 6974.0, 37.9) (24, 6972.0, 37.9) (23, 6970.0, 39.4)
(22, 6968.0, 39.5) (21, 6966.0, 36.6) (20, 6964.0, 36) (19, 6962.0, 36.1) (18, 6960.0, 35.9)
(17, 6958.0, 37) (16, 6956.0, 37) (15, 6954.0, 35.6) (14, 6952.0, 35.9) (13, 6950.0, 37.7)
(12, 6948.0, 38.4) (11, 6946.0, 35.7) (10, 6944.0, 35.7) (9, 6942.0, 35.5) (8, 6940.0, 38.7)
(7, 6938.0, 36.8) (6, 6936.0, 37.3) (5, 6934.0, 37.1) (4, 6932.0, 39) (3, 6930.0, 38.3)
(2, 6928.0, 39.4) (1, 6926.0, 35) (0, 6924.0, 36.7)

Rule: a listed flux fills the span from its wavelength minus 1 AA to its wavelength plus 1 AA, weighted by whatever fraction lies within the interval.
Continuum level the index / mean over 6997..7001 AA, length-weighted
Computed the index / 35.7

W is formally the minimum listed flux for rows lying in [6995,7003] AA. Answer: 34.4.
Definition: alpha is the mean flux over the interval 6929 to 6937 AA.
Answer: 37.9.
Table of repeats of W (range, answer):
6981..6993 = 36.1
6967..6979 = 35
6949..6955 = 35.6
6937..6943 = 35.5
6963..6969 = 36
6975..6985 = 34.5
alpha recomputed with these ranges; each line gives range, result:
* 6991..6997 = 37.2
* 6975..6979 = 35.2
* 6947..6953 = 37.3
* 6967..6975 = 38.7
